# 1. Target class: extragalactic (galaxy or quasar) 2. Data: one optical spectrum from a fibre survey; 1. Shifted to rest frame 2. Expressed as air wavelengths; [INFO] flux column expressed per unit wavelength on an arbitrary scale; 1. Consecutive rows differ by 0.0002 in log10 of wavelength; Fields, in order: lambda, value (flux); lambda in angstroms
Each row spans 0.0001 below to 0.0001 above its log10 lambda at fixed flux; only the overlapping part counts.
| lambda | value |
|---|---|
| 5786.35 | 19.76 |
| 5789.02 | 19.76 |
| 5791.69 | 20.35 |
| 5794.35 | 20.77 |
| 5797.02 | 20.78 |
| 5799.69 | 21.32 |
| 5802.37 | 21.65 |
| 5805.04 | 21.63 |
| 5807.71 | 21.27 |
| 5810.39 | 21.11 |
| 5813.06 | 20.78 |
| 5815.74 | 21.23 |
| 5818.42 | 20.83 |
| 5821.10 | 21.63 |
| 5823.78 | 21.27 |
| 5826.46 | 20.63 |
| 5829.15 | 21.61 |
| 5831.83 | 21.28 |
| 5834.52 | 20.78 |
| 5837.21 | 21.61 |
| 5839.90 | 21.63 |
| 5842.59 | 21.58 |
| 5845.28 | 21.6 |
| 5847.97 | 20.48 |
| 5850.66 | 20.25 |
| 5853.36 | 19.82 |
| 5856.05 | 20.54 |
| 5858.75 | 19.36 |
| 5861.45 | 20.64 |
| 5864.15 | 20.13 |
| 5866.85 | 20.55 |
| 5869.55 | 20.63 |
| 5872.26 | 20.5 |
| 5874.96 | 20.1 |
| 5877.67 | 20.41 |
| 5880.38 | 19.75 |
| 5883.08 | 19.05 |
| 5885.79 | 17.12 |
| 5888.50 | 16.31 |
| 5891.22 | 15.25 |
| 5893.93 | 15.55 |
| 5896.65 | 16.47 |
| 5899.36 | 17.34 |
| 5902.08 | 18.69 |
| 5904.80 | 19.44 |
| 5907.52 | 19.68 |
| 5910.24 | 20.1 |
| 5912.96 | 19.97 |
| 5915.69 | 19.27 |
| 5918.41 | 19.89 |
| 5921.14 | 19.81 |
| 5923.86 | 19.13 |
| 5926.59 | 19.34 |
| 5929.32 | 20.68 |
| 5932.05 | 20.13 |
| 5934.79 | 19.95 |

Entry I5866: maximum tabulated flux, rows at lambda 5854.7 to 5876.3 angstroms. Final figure 20.64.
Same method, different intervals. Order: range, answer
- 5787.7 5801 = 21.32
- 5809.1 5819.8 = 21.23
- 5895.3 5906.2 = 19.44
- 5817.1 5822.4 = 21.63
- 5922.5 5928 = 19.34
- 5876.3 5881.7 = 20.41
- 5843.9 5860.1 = 21.6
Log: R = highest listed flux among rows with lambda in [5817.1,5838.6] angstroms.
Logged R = 21.63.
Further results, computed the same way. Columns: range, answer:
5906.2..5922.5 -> 20.1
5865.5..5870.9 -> 20.63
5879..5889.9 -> 19.75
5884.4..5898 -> 17.12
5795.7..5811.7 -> 21.65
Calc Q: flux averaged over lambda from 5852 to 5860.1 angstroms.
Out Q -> 19.9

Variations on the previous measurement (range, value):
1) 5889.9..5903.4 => 16.7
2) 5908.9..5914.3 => 20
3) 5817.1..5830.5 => 21.2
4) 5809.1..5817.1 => 21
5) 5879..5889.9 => 18.1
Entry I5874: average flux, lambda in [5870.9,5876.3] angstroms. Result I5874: 20.3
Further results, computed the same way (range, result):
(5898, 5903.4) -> 18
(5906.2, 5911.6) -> 19.9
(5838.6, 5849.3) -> 21.3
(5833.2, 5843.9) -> 21.4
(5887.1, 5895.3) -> 15.7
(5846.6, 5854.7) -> 20.2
